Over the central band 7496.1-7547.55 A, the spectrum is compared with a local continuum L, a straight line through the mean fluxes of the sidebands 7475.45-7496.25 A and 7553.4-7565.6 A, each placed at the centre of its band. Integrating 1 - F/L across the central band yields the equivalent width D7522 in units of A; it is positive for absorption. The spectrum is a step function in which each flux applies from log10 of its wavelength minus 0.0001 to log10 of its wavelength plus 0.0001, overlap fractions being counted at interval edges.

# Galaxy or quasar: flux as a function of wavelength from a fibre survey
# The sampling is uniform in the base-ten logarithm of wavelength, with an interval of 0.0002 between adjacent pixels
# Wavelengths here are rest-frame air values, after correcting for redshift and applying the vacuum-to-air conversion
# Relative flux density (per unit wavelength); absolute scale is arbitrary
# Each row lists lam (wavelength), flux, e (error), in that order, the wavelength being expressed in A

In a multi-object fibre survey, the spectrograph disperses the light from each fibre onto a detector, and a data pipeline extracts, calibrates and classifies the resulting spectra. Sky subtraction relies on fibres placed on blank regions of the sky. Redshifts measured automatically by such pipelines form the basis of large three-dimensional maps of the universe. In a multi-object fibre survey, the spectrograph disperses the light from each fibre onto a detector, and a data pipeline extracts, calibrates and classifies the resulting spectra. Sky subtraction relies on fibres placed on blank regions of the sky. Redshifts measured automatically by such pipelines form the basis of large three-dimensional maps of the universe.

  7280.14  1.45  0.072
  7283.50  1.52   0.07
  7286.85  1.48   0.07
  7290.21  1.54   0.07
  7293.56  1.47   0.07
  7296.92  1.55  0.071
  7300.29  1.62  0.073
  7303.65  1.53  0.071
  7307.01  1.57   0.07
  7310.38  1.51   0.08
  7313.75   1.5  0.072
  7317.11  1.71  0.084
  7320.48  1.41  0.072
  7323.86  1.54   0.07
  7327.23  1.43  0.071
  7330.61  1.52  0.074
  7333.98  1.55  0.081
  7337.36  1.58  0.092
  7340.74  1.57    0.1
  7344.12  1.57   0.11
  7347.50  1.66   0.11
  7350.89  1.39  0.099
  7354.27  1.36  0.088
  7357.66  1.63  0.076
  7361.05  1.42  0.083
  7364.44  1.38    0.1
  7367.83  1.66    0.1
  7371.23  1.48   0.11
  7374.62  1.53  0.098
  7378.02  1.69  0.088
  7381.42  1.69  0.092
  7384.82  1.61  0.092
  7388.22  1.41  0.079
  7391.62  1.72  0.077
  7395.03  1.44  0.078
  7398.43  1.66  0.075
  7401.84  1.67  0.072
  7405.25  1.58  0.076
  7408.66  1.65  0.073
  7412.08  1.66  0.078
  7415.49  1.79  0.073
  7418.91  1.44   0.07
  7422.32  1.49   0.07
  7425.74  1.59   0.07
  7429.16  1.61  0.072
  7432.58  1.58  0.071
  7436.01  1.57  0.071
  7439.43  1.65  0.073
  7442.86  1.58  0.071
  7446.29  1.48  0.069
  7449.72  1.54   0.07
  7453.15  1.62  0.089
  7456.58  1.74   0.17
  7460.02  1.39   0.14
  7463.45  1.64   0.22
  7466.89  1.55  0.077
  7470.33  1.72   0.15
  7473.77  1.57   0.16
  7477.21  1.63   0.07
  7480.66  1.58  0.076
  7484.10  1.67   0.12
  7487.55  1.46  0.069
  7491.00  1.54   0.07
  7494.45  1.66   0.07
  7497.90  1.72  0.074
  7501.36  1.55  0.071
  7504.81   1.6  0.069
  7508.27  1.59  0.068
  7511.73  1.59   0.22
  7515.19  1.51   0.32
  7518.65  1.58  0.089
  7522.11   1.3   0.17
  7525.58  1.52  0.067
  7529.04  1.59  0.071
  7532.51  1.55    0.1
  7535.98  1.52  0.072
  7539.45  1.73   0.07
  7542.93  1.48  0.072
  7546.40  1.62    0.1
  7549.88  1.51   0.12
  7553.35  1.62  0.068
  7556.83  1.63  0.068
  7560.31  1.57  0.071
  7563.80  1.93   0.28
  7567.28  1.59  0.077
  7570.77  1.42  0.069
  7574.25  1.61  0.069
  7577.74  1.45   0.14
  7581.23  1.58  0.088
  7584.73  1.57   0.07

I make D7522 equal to 2.48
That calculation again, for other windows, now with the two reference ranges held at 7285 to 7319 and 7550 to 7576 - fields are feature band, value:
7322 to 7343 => 0.3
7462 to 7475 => -0.2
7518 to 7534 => 1.0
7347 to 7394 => 0.8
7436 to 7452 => 0.2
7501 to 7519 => 0.4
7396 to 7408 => -0.4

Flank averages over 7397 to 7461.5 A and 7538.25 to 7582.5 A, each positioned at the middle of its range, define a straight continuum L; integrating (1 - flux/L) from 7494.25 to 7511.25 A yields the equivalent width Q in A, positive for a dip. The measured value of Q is -0.3 A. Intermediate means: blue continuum 1.59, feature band 1.62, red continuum 1.59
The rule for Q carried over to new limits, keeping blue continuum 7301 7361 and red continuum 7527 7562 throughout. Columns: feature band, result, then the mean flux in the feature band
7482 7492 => 0.1 A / 1.56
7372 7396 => -0.7 A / 1.58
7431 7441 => -0.3 A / 1.6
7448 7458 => -0.5 A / 1.63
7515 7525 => 0.7 A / 1.46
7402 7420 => -1.0 A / 1.63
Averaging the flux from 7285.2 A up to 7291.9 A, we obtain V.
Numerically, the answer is 1.51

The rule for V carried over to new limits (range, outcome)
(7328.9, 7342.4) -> 1.55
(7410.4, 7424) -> 1.6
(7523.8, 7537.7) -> 1.54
